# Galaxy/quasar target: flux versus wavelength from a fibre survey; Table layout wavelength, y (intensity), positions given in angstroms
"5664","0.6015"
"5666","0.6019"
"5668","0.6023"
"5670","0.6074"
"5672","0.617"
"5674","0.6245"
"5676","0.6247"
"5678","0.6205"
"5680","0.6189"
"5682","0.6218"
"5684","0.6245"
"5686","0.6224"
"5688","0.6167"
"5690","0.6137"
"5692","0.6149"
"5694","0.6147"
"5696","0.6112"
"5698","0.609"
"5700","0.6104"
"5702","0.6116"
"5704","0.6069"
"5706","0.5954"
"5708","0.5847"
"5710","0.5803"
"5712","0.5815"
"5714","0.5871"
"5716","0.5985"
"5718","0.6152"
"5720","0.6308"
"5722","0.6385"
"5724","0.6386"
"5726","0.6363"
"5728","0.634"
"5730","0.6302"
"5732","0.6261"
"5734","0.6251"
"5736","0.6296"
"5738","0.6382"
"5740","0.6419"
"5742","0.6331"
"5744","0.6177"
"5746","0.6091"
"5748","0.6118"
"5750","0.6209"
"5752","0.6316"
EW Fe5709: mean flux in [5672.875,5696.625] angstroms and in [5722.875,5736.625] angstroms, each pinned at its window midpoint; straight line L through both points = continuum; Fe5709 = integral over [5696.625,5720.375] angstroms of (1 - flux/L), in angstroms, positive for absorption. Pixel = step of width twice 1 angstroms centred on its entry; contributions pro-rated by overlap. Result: 1.0 angstroms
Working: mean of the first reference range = 0.619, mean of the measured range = 0.6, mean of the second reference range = 0.632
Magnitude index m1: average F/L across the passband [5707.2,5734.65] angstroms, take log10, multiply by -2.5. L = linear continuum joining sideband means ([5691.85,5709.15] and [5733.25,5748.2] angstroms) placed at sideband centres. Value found 0.003 mag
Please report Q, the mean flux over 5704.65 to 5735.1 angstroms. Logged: 0.613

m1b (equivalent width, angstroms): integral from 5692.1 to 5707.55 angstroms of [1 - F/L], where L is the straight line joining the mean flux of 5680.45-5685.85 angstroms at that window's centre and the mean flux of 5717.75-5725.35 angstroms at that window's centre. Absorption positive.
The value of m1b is 0.5 angstroms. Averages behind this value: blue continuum 0.623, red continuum 0.633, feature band 0.608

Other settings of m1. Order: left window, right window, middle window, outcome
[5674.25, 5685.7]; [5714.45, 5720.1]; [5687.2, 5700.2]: 0.01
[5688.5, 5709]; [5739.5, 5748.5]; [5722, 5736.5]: -0.03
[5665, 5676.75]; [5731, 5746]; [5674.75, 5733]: 0.01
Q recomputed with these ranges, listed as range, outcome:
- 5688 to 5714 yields 0.603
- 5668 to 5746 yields 0.617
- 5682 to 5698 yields 0.617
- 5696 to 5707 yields 0.607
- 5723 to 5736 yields 0.632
